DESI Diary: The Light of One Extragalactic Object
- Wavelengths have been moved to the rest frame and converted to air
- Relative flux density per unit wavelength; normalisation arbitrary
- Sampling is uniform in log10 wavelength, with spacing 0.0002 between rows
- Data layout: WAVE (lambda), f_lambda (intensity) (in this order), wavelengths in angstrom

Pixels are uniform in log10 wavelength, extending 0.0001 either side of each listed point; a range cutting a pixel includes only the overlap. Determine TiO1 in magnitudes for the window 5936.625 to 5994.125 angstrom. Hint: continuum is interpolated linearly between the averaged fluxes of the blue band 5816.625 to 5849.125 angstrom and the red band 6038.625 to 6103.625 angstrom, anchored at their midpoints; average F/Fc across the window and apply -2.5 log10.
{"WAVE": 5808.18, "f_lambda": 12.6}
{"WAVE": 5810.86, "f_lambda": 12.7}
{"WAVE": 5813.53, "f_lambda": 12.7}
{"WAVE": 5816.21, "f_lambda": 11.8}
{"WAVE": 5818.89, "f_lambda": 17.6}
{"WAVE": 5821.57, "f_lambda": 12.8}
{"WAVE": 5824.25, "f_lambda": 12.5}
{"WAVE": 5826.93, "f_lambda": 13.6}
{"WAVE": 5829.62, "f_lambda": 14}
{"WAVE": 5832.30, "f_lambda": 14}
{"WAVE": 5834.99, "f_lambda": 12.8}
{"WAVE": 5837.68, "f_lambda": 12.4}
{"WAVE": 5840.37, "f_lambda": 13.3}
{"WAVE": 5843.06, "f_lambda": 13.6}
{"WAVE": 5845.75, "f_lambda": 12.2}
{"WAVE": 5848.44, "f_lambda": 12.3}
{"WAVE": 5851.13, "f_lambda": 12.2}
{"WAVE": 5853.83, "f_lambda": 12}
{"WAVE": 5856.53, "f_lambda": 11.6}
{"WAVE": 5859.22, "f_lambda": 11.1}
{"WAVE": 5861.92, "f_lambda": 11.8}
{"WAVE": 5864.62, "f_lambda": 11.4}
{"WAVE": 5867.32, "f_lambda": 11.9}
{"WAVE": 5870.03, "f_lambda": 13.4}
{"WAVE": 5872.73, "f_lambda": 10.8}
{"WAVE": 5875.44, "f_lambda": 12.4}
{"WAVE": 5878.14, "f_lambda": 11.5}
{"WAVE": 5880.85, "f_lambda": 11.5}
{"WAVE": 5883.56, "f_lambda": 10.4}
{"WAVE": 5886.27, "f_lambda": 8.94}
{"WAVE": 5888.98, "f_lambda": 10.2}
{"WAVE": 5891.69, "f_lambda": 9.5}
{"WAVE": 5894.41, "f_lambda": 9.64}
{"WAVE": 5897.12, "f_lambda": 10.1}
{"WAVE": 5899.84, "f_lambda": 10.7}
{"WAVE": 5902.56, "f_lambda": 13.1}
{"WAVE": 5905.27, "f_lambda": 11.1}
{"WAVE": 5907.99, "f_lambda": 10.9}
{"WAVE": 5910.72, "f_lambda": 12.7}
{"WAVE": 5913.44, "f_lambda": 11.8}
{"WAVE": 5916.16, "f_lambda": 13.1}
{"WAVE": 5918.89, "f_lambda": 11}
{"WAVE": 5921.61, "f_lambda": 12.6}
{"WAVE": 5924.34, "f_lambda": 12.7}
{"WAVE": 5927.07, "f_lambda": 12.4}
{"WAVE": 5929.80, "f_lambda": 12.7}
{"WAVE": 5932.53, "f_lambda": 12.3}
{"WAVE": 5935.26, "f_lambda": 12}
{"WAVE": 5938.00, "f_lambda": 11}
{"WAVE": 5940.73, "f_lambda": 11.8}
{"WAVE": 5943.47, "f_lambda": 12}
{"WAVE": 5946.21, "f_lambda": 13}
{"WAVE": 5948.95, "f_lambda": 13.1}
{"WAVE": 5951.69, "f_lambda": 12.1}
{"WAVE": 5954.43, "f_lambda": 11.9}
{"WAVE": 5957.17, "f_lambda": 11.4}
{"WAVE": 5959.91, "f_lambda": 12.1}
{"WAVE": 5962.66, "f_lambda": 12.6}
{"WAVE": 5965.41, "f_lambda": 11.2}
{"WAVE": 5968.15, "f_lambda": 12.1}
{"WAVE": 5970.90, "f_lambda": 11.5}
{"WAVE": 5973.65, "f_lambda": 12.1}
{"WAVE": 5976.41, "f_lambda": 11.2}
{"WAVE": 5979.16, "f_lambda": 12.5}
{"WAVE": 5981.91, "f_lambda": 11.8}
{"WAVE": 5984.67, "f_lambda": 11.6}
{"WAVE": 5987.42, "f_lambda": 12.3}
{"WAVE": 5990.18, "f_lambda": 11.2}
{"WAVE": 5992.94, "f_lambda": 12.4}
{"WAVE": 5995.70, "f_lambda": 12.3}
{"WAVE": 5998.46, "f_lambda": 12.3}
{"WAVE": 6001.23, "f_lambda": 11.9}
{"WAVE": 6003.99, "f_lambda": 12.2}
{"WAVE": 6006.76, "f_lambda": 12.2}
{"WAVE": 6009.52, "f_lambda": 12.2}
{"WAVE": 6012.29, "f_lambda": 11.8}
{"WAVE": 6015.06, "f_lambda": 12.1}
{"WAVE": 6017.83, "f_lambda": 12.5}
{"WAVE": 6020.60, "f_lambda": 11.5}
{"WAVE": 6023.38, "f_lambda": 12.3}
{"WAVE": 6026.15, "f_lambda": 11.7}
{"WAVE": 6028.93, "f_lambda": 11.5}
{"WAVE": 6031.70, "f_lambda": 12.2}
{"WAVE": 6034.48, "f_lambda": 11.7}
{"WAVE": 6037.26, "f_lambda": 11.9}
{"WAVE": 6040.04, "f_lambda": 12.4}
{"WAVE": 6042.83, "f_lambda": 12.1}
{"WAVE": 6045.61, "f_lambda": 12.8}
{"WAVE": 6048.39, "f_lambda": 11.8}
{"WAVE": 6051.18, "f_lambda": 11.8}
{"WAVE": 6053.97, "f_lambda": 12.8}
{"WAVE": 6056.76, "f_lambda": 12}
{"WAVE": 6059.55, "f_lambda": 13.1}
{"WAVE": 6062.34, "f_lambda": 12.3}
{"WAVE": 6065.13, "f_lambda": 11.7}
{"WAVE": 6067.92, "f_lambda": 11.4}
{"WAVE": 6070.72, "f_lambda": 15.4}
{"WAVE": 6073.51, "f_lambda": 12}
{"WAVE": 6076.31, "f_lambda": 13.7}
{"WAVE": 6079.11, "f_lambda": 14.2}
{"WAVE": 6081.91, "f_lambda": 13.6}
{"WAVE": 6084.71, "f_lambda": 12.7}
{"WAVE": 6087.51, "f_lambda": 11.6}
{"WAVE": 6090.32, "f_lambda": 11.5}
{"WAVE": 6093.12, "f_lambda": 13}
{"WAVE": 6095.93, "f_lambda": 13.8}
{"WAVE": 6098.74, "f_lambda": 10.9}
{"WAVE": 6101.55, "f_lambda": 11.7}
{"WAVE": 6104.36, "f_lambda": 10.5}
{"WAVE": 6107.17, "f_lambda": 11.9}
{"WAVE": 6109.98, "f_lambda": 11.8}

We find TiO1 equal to 0.08 mag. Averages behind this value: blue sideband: 13.4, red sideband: 12.5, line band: 11.9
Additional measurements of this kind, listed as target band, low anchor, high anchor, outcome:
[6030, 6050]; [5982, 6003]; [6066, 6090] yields 0.04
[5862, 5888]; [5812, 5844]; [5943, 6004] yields 0.14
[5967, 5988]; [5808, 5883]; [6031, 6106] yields 0.05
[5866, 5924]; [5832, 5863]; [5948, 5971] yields 0.08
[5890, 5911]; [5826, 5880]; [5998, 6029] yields 0.13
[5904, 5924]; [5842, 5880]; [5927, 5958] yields 0.01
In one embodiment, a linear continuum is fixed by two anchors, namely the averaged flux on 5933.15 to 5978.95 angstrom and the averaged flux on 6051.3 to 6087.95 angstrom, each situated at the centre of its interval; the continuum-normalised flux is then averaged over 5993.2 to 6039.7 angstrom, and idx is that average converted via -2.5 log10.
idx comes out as 0.03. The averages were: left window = 12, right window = 12.8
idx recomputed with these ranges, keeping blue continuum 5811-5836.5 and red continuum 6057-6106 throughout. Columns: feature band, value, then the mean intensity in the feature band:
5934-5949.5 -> 0.08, 12.1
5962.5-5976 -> 0.10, 11.8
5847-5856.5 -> 0.11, 12.1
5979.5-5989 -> 0.08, 12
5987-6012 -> 0.06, 12.1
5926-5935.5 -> 0.06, 12.4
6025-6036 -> 0.08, 11.8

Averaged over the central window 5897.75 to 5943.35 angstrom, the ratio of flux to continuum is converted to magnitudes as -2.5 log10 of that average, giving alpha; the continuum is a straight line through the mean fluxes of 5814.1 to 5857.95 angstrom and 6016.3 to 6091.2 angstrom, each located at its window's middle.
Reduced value 0.07 mag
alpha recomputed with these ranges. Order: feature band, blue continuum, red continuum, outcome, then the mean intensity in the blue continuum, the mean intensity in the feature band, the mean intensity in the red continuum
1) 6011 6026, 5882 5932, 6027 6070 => 0.00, 11.3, 12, 12.1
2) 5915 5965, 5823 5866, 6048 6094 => 0.04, 12.5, 12.2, 12.6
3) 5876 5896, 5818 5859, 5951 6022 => 0.22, 13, 10.3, 12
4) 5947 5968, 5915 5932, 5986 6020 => 0.02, 12.4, 12.1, 12.1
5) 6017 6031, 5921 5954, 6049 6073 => 0.05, 12.3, 11.9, 12.5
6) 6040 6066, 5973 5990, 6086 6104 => -0.03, 11.9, 12.3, 12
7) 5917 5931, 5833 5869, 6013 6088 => 0.00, 12.2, 12.3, 12.4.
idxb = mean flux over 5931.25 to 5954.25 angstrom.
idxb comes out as 12.1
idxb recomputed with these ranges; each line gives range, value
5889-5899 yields 9.85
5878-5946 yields 11.5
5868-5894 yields 10.9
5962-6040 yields 12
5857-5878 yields 11.8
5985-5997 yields 12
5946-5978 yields 12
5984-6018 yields 12.1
